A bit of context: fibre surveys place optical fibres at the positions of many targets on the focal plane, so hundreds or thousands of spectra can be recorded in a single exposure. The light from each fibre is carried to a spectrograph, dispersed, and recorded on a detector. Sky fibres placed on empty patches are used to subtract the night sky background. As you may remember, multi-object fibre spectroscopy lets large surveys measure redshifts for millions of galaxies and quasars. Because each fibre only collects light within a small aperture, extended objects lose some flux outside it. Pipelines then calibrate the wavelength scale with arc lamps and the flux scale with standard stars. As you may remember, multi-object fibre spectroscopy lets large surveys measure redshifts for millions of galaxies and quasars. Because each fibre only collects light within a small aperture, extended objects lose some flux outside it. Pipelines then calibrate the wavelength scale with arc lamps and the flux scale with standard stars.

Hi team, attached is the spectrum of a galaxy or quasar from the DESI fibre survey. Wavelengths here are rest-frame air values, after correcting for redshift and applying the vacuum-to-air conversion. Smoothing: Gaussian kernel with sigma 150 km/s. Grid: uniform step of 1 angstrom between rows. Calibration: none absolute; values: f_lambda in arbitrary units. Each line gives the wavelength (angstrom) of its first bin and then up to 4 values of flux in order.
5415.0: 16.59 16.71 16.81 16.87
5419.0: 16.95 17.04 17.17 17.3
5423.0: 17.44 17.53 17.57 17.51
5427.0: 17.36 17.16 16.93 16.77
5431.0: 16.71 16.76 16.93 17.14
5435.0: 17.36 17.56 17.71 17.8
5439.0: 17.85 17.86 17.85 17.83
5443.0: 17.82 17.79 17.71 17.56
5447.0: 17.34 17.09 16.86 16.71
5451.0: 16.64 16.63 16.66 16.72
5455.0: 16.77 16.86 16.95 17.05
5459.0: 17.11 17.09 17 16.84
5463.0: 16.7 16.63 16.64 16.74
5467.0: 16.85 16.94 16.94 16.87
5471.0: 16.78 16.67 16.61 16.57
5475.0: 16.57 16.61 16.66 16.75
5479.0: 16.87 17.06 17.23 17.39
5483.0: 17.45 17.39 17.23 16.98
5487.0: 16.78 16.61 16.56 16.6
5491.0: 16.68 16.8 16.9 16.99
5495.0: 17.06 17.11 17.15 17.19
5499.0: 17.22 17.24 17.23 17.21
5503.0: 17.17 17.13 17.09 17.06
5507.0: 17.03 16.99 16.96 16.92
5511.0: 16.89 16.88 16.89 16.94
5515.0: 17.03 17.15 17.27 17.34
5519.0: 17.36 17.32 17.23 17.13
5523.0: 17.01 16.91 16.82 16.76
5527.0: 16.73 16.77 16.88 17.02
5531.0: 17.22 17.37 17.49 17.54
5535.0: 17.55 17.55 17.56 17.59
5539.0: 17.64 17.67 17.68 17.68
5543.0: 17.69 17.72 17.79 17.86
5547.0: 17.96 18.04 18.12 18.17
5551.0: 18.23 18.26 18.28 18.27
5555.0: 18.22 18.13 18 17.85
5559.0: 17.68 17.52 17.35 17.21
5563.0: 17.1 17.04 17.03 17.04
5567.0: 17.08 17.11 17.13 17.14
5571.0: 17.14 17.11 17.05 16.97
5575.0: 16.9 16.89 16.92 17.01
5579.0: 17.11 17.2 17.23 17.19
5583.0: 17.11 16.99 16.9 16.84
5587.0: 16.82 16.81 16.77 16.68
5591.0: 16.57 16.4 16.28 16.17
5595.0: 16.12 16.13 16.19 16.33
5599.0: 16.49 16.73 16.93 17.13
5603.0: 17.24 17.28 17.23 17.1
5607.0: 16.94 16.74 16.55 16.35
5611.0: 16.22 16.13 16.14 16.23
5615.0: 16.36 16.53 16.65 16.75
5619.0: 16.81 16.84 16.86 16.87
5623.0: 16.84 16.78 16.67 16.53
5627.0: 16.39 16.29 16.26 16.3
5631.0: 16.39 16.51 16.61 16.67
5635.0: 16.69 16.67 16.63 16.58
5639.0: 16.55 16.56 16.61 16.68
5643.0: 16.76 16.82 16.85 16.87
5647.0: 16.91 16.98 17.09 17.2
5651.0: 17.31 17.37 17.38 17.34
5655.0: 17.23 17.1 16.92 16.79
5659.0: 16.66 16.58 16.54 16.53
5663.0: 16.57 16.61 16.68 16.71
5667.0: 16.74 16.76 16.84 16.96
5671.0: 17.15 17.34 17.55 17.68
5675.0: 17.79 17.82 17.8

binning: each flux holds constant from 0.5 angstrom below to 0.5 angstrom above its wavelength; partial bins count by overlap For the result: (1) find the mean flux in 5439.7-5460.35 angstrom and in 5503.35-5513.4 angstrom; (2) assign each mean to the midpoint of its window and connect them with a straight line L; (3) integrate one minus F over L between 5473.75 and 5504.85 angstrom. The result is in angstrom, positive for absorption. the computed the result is 0.1 angstrom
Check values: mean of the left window 17.2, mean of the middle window 17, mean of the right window 17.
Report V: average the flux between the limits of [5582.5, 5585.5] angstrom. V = 17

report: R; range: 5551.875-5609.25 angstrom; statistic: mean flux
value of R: 17.1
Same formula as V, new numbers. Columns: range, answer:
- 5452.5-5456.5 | 16.8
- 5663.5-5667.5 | 16.7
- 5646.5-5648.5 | 16.9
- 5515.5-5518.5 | 17.3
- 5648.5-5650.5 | 17.1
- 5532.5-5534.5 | 17.5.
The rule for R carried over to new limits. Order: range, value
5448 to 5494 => 16.8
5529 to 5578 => 17.5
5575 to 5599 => 16.7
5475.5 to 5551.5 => 17.2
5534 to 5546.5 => 17.7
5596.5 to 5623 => 16.7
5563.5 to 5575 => 17.1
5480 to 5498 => 17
